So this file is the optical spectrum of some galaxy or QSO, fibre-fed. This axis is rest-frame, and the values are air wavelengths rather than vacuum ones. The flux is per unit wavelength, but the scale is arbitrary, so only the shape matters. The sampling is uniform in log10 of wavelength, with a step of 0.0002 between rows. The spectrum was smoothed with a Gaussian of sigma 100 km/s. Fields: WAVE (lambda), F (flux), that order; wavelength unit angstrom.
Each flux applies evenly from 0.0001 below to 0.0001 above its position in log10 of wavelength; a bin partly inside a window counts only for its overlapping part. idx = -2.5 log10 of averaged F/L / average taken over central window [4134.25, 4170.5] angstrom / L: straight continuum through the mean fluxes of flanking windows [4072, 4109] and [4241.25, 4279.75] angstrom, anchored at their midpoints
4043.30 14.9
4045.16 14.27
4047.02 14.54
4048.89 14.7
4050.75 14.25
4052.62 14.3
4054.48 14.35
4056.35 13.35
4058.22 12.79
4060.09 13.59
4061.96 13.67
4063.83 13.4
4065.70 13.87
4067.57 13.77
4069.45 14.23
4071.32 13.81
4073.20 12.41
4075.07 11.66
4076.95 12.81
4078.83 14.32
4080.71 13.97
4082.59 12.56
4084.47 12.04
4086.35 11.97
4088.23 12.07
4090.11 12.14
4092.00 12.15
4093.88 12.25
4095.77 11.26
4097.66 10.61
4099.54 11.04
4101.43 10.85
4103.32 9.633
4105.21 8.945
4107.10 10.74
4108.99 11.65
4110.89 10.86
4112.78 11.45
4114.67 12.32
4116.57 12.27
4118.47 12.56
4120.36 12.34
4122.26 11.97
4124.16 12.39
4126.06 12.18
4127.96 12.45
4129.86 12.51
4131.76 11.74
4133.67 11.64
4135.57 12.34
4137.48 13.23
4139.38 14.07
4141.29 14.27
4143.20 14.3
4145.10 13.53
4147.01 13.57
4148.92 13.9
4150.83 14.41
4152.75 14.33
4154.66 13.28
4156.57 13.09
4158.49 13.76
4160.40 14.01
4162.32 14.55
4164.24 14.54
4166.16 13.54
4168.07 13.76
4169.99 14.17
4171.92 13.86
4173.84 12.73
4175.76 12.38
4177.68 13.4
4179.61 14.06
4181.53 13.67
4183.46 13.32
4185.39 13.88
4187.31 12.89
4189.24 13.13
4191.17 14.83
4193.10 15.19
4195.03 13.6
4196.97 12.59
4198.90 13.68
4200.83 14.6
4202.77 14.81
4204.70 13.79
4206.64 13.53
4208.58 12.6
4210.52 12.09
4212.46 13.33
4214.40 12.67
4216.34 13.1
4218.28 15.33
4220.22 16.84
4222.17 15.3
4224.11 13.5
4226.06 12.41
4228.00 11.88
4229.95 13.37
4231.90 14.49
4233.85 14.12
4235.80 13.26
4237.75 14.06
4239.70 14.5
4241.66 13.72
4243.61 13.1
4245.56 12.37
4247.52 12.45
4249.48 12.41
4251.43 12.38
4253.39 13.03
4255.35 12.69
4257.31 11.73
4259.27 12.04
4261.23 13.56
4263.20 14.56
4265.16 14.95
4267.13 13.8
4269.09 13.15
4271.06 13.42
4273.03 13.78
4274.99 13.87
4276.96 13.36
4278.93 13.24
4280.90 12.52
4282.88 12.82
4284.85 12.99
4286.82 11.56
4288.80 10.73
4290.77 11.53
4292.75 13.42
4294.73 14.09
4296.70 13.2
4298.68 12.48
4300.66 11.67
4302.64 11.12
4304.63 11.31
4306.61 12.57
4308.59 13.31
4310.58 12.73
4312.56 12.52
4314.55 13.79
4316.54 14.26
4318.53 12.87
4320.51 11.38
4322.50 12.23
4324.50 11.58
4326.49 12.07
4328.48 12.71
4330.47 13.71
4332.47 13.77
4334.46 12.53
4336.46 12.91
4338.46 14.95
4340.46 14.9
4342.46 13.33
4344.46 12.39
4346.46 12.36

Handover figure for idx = -0.13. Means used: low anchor 11.8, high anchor 13.2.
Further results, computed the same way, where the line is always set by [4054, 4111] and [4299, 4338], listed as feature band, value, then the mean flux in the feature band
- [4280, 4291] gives 0.046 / 12.1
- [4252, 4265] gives -0.042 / 13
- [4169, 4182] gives -0.084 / 13.5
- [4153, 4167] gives -0.117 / 13.9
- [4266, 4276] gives -0.088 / 13.6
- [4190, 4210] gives -0.115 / 13.9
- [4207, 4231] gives -0.087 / 13.5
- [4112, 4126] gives 0.017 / 12.2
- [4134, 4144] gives -0.092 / 13.5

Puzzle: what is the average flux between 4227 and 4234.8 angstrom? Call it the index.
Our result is 13.5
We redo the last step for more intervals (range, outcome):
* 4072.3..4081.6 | 13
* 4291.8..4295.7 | 13.7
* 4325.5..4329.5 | 12.4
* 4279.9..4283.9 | 12.7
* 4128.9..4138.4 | 12.3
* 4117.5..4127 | 12.3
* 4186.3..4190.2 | 13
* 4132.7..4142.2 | 13.1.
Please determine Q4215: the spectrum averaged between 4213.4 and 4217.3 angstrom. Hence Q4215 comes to 12.9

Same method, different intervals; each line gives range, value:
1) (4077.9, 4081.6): 14.1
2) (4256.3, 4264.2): 13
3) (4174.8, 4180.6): 13.3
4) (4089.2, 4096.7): 11.9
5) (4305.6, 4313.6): 12.8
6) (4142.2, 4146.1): 13.9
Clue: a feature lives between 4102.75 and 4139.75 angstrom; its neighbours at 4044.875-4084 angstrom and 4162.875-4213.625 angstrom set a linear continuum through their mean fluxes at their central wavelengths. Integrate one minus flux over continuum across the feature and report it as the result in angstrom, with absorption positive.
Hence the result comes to 4.8 angstrom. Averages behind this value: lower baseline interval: 13.6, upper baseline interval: 13.6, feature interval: 11.9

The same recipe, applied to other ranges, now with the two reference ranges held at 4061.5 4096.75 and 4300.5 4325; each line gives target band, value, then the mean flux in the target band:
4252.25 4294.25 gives -1.6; 13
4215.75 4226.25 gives -1.7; 14.6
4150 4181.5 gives -2.6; 13.7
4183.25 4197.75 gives -1.2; 13.7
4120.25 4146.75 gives -0.1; 12.8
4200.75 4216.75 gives -0.9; 13.3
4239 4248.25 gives -0.5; 13.2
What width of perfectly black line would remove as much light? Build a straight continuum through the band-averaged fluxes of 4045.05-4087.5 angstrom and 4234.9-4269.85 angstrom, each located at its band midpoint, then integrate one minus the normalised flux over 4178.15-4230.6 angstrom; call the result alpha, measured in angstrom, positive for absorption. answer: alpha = -1.7 angstrom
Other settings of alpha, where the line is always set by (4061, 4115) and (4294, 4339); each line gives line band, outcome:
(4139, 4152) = -1.8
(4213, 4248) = -3.3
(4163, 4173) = -1.3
